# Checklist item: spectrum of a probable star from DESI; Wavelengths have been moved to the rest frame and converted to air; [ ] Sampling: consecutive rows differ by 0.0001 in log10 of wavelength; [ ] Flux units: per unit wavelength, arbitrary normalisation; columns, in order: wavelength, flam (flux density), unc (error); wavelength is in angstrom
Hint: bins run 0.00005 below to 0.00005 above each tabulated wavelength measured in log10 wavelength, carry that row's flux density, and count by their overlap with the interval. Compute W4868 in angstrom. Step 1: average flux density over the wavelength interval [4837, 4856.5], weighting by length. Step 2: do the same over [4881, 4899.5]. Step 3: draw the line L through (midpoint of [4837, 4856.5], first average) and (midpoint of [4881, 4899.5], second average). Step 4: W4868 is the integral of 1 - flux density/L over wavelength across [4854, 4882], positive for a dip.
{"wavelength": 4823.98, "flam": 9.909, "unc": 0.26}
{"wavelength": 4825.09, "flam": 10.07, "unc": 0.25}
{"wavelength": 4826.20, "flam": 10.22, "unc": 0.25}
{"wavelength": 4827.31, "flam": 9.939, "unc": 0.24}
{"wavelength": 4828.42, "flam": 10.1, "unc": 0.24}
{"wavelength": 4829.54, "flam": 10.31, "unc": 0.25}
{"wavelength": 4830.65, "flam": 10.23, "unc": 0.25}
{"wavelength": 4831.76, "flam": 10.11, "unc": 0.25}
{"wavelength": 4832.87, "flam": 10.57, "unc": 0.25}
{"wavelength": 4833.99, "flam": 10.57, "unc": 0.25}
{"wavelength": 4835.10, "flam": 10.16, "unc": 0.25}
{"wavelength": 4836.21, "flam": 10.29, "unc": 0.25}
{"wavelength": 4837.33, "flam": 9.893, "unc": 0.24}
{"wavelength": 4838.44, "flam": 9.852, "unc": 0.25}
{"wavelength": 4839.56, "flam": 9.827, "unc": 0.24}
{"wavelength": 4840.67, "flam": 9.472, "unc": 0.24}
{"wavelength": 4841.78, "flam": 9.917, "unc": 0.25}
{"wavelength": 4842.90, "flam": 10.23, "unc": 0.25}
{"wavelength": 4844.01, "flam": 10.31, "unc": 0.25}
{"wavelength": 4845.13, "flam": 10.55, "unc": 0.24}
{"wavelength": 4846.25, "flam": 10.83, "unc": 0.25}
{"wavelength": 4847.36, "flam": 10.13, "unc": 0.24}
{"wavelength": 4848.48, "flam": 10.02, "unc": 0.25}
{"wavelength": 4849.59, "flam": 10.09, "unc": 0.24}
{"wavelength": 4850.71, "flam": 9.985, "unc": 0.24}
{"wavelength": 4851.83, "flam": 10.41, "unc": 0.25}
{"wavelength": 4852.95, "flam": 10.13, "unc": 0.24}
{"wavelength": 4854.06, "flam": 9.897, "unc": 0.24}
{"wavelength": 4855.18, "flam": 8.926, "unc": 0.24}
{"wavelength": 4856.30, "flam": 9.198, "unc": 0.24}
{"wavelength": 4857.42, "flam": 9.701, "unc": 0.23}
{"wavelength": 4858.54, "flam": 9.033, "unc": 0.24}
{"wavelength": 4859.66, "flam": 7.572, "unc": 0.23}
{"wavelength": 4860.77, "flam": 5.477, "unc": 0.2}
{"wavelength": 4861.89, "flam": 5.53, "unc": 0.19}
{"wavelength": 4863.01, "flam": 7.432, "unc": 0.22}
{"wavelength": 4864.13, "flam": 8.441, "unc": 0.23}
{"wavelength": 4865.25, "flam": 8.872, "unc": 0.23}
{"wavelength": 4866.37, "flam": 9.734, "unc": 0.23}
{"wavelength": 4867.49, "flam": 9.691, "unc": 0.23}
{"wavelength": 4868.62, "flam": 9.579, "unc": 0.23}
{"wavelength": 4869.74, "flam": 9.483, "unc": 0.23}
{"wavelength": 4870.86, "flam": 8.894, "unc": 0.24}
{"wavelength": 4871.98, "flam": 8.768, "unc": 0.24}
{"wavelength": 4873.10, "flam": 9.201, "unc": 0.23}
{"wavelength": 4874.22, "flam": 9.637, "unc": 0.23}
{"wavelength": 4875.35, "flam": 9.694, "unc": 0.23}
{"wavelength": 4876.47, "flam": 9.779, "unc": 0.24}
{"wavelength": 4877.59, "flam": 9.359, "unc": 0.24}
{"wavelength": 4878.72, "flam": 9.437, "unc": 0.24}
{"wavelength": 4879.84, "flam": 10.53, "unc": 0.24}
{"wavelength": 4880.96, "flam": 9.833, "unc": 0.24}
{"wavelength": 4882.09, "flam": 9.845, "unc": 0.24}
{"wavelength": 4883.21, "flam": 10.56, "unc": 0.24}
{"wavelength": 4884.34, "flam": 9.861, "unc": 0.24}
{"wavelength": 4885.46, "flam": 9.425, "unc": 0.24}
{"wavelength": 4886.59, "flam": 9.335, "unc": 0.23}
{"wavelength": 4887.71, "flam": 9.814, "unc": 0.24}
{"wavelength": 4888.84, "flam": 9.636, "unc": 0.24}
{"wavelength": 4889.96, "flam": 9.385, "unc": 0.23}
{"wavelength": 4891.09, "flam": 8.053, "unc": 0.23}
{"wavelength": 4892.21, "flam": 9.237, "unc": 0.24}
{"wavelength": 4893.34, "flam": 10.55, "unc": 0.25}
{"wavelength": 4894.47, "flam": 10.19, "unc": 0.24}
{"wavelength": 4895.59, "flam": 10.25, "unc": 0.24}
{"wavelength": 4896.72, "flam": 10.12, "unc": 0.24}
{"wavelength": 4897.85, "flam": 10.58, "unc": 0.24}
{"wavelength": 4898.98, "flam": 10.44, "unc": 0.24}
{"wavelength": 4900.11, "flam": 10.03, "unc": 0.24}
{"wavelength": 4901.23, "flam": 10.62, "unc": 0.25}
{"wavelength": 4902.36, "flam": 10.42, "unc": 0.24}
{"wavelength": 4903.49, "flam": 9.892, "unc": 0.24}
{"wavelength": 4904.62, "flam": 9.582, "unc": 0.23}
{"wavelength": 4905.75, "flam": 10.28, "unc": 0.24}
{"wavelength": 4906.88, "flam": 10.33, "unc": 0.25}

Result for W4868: 2.73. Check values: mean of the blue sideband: 10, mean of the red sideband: 9.83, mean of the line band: 8.94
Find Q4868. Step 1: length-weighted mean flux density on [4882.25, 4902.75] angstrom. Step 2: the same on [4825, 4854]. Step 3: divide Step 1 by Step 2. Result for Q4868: 1.0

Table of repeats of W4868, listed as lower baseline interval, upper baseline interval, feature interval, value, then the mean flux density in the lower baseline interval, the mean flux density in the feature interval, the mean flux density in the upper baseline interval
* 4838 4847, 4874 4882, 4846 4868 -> 2.1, 10.1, 9.03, 9.75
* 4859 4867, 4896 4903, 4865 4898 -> -2.5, 7.62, 9.64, 10.4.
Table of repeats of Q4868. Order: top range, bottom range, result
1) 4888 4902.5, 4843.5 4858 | 0.99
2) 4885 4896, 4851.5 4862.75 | 1.12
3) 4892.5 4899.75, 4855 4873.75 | 1.20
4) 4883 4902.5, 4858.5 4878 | 1.14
